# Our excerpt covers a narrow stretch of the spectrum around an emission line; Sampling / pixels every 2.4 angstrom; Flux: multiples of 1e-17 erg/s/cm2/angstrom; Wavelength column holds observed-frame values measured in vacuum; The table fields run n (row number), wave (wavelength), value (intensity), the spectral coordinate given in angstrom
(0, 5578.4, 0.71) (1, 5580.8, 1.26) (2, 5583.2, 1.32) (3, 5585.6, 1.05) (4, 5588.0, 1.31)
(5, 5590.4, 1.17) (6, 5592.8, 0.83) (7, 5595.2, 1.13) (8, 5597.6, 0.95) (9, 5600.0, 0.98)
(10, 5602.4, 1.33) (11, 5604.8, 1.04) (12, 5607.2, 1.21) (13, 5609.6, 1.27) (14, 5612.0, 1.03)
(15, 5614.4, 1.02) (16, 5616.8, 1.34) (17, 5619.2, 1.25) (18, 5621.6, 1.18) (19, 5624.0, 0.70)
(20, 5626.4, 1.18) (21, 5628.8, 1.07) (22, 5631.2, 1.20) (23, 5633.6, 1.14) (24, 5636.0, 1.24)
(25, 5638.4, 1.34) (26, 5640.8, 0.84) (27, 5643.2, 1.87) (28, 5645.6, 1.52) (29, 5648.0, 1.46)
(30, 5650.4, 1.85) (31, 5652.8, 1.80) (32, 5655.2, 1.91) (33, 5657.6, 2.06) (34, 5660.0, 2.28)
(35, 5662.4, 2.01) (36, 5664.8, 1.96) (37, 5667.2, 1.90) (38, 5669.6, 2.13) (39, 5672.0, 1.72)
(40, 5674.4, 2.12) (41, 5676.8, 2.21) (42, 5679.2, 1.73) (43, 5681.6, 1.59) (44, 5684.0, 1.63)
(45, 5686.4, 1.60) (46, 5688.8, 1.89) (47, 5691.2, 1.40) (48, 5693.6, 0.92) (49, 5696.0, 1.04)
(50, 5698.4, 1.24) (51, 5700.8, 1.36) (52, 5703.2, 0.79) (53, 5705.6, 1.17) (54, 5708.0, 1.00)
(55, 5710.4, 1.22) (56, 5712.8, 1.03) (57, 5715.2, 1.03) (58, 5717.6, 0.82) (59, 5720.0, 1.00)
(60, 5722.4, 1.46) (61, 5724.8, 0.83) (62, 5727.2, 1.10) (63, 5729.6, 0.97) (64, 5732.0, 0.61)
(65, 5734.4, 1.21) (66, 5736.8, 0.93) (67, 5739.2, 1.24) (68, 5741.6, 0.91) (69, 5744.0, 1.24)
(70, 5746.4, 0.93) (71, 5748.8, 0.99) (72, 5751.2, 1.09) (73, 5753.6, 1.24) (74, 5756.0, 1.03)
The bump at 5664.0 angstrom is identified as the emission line Mg II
